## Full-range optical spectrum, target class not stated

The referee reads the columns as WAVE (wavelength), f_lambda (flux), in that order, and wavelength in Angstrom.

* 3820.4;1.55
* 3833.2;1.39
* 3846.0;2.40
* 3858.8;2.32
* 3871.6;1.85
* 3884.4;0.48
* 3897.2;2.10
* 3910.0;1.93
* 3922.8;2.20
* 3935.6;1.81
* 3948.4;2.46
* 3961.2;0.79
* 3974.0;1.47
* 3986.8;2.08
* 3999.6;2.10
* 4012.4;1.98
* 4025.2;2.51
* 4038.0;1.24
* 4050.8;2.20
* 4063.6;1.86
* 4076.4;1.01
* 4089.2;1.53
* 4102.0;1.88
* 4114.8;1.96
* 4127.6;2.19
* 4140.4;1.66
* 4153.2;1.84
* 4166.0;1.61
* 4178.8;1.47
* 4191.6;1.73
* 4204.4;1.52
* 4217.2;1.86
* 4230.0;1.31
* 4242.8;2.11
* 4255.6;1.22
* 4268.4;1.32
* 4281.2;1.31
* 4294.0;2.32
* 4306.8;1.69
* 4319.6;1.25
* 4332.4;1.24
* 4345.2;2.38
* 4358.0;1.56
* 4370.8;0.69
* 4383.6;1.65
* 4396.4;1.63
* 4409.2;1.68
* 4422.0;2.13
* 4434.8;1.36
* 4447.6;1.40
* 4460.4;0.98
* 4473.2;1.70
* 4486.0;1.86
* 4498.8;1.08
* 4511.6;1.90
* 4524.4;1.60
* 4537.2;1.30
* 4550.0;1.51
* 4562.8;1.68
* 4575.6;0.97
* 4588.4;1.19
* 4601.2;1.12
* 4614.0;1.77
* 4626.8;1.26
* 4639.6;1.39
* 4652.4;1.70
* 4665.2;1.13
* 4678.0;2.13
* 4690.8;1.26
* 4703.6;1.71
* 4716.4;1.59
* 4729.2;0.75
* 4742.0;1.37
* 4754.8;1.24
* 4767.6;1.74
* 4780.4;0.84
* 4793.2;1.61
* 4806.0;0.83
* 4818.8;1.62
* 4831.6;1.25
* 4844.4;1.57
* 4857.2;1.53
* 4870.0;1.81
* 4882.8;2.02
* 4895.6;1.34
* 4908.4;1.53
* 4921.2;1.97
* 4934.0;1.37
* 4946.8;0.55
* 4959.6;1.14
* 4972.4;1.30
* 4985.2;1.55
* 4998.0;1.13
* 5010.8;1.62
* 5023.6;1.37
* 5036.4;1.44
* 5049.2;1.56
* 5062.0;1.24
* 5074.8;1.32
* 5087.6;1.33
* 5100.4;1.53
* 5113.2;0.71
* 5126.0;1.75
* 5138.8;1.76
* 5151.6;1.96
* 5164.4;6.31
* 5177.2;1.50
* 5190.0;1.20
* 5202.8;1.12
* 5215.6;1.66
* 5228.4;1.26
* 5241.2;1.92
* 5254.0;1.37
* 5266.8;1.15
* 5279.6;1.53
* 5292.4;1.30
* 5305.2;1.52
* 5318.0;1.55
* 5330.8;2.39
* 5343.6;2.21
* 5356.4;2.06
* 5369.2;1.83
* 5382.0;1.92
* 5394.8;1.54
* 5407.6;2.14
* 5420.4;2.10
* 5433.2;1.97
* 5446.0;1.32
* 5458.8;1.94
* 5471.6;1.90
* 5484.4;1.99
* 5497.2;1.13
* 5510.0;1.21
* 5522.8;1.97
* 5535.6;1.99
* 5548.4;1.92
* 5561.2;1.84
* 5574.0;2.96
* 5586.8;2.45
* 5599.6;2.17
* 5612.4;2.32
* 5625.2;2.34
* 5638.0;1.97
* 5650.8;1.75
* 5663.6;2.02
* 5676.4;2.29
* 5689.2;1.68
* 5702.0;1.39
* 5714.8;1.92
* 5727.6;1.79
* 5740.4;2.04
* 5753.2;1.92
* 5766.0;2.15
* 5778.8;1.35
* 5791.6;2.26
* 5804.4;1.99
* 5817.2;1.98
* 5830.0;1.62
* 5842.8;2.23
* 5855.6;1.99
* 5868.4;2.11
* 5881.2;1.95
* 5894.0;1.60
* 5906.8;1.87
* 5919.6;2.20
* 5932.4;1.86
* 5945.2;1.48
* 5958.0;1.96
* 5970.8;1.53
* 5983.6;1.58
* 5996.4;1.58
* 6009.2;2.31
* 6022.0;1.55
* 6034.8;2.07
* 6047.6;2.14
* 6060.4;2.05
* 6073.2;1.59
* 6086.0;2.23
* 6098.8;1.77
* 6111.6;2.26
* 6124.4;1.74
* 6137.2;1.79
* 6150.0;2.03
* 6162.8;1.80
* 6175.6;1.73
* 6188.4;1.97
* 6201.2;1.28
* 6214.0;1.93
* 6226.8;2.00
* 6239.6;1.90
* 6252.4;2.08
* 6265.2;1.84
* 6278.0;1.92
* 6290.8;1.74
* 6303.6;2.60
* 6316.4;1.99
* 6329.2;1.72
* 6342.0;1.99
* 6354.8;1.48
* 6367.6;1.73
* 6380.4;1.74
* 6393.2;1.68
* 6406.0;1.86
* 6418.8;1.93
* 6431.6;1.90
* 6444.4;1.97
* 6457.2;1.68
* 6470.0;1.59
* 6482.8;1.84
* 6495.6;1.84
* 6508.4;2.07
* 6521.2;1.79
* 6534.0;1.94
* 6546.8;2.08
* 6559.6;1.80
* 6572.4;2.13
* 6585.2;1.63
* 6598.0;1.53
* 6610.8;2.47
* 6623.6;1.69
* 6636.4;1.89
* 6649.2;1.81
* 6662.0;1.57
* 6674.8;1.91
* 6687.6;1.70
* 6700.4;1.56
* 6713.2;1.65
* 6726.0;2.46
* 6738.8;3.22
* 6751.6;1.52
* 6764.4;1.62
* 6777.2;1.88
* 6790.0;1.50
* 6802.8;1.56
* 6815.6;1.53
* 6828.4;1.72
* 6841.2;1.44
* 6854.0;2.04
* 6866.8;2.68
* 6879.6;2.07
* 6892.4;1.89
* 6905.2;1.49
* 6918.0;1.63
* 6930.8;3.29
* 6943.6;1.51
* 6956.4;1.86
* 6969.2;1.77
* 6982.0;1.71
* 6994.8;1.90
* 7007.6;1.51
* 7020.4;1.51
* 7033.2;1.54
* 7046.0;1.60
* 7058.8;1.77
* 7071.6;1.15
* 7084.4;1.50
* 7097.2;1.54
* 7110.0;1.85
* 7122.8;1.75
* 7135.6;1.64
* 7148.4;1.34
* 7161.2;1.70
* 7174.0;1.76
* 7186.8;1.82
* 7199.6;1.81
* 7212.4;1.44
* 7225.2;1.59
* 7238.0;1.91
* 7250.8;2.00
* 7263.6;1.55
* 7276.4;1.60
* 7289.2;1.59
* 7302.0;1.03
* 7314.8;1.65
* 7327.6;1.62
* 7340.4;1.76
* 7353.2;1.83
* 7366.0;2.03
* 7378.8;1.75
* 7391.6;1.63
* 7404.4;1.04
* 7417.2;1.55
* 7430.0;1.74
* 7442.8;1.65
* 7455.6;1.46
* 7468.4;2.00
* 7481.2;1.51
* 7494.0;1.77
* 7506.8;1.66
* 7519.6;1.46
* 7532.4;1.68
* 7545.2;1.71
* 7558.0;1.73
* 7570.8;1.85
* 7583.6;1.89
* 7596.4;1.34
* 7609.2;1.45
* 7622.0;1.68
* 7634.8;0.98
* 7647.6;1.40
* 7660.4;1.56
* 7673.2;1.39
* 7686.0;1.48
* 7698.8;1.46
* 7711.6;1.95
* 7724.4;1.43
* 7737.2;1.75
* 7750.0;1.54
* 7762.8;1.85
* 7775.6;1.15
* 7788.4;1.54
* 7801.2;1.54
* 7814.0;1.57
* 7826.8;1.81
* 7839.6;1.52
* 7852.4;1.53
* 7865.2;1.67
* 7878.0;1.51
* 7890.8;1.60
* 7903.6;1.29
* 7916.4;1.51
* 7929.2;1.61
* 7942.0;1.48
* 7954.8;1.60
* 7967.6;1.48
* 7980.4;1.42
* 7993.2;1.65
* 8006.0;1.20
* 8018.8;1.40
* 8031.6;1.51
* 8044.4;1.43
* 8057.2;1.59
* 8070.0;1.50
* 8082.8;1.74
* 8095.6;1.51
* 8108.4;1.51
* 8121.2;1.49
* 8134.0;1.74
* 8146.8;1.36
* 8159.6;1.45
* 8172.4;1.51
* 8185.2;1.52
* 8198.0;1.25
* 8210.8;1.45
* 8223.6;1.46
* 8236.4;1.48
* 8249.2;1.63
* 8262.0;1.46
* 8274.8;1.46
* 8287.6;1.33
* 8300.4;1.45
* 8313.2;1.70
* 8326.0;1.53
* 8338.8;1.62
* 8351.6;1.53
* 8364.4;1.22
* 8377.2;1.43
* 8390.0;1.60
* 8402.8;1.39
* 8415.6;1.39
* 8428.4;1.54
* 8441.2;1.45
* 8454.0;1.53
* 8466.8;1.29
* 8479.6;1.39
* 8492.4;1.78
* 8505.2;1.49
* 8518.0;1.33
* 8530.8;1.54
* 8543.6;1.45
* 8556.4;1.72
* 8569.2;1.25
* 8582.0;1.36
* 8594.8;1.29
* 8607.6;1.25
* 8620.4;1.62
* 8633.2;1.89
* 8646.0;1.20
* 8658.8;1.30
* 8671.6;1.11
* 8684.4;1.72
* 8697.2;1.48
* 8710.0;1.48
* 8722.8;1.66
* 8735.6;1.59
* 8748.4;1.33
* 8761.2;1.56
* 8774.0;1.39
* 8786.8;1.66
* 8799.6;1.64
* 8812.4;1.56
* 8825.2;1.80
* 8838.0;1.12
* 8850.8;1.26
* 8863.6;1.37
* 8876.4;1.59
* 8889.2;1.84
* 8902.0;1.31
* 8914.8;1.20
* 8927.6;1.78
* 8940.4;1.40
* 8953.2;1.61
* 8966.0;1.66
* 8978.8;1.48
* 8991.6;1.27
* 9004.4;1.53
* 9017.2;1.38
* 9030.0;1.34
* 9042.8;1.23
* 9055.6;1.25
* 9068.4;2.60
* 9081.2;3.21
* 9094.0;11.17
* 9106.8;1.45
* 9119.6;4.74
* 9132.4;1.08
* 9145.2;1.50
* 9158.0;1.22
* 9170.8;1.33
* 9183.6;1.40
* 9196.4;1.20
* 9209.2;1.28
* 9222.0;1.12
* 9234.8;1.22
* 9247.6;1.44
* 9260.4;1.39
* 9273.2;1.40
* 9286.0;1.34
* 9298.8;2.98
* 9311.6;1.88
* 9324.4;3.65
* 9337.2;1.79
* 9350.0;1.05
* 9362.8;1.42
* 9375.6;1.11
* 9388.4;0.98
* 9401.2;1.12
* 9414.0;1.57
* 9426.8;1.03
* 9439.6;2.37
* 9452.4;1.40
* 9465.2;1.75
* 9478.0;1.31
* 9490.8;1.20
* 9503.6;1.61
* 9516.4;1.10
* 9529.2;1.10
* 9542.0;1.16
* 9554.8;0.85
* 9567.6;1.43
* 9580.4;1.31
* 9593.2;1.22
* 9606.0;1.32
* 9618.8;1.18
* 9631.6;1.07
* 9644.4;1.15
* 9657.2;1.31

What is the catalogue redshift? 0.385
